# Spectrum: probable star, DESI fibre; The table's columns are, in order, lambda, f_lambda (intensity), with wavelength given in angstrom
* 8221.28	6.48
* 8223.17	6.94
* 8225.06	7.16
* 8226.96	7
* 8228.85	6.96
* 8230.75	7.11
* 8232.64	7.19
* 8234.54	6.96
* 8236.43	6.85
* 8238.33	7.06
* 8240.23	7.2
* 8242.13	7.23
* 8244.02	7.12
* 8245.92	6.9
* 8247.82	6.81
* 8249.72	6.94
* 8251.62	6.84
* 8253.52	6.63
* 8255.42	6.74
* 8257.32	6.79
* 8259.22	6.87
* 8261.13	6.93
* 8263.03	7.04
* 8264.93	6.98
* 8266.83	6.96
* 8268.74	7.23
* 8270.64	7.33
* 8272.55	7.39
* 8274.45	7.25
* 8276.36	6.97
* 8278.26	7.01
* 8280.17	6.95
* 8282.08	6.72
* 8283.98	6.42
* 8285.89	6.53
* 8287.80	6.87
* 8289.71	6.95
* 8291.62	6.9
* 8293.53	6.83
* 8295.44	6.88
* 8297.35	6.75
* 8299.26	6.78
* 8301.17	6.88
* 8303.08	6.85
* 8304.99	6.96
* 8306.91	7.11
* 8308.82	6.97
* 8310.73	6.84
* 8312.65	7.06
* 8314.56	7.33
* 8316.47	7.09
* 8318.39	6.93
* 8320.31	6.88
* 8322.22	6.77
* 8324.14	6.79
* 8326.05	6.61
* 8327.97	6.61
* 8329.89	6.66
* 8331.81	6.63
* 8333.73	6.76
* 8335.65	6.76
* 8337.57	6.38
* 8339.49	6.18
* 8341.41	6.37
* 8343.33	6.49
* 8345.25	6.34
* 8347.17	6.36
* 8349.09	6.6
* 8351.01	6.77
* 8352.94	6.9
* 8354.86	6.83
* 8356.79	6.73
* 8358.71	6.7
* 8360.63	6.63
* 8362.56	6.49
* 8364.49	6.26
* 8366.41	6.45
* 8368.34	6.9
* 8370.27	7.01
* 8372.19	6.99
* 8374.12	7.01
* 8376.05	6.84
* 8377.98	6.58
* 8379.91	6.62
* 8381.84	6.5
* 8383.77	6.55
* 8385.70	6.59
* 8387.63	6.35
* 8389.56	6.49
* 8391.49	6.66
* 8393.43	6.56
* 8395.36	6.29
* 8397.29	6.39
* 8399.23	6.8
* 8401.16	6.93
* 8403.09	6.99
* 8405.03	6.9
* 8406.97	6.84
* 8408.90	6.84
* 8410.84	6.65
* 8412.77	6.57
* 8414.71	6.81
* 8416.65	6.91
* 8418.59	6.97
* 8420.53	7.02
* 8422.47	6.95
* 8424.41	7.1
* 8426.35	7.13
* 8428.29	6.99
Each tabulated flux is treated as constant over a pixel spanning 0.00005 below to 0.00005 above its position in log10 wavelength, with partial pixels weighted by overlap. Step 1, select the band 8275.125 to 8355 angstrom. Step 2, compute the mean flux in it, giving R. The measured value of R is 6.77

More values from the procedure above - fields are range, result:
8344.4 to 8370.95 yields 6.64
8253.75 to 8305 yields 6.91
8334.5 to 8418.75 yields 6.65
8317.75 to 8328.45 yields 6.77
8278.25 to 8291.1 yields 6.76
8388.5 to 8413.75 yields 6.68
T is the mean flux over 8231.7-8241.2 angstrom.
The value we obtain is 7.05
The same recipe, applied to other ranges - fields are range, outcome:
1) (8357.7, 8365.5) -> 6.53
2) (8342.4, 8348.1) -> 6.4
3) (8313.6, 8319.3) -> 7.12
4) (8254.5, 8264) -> 6.87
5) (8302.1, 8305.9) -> 6.91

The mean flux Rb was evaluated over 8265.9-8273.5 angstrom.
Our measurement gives 7.22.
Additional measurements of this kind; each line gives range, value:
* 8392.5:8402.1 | 6.6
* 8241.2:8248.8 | 7.02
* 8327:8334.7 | 6.66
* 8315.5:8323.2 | 6.92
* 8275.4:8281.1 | 6.97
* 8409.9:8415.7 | 6.68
